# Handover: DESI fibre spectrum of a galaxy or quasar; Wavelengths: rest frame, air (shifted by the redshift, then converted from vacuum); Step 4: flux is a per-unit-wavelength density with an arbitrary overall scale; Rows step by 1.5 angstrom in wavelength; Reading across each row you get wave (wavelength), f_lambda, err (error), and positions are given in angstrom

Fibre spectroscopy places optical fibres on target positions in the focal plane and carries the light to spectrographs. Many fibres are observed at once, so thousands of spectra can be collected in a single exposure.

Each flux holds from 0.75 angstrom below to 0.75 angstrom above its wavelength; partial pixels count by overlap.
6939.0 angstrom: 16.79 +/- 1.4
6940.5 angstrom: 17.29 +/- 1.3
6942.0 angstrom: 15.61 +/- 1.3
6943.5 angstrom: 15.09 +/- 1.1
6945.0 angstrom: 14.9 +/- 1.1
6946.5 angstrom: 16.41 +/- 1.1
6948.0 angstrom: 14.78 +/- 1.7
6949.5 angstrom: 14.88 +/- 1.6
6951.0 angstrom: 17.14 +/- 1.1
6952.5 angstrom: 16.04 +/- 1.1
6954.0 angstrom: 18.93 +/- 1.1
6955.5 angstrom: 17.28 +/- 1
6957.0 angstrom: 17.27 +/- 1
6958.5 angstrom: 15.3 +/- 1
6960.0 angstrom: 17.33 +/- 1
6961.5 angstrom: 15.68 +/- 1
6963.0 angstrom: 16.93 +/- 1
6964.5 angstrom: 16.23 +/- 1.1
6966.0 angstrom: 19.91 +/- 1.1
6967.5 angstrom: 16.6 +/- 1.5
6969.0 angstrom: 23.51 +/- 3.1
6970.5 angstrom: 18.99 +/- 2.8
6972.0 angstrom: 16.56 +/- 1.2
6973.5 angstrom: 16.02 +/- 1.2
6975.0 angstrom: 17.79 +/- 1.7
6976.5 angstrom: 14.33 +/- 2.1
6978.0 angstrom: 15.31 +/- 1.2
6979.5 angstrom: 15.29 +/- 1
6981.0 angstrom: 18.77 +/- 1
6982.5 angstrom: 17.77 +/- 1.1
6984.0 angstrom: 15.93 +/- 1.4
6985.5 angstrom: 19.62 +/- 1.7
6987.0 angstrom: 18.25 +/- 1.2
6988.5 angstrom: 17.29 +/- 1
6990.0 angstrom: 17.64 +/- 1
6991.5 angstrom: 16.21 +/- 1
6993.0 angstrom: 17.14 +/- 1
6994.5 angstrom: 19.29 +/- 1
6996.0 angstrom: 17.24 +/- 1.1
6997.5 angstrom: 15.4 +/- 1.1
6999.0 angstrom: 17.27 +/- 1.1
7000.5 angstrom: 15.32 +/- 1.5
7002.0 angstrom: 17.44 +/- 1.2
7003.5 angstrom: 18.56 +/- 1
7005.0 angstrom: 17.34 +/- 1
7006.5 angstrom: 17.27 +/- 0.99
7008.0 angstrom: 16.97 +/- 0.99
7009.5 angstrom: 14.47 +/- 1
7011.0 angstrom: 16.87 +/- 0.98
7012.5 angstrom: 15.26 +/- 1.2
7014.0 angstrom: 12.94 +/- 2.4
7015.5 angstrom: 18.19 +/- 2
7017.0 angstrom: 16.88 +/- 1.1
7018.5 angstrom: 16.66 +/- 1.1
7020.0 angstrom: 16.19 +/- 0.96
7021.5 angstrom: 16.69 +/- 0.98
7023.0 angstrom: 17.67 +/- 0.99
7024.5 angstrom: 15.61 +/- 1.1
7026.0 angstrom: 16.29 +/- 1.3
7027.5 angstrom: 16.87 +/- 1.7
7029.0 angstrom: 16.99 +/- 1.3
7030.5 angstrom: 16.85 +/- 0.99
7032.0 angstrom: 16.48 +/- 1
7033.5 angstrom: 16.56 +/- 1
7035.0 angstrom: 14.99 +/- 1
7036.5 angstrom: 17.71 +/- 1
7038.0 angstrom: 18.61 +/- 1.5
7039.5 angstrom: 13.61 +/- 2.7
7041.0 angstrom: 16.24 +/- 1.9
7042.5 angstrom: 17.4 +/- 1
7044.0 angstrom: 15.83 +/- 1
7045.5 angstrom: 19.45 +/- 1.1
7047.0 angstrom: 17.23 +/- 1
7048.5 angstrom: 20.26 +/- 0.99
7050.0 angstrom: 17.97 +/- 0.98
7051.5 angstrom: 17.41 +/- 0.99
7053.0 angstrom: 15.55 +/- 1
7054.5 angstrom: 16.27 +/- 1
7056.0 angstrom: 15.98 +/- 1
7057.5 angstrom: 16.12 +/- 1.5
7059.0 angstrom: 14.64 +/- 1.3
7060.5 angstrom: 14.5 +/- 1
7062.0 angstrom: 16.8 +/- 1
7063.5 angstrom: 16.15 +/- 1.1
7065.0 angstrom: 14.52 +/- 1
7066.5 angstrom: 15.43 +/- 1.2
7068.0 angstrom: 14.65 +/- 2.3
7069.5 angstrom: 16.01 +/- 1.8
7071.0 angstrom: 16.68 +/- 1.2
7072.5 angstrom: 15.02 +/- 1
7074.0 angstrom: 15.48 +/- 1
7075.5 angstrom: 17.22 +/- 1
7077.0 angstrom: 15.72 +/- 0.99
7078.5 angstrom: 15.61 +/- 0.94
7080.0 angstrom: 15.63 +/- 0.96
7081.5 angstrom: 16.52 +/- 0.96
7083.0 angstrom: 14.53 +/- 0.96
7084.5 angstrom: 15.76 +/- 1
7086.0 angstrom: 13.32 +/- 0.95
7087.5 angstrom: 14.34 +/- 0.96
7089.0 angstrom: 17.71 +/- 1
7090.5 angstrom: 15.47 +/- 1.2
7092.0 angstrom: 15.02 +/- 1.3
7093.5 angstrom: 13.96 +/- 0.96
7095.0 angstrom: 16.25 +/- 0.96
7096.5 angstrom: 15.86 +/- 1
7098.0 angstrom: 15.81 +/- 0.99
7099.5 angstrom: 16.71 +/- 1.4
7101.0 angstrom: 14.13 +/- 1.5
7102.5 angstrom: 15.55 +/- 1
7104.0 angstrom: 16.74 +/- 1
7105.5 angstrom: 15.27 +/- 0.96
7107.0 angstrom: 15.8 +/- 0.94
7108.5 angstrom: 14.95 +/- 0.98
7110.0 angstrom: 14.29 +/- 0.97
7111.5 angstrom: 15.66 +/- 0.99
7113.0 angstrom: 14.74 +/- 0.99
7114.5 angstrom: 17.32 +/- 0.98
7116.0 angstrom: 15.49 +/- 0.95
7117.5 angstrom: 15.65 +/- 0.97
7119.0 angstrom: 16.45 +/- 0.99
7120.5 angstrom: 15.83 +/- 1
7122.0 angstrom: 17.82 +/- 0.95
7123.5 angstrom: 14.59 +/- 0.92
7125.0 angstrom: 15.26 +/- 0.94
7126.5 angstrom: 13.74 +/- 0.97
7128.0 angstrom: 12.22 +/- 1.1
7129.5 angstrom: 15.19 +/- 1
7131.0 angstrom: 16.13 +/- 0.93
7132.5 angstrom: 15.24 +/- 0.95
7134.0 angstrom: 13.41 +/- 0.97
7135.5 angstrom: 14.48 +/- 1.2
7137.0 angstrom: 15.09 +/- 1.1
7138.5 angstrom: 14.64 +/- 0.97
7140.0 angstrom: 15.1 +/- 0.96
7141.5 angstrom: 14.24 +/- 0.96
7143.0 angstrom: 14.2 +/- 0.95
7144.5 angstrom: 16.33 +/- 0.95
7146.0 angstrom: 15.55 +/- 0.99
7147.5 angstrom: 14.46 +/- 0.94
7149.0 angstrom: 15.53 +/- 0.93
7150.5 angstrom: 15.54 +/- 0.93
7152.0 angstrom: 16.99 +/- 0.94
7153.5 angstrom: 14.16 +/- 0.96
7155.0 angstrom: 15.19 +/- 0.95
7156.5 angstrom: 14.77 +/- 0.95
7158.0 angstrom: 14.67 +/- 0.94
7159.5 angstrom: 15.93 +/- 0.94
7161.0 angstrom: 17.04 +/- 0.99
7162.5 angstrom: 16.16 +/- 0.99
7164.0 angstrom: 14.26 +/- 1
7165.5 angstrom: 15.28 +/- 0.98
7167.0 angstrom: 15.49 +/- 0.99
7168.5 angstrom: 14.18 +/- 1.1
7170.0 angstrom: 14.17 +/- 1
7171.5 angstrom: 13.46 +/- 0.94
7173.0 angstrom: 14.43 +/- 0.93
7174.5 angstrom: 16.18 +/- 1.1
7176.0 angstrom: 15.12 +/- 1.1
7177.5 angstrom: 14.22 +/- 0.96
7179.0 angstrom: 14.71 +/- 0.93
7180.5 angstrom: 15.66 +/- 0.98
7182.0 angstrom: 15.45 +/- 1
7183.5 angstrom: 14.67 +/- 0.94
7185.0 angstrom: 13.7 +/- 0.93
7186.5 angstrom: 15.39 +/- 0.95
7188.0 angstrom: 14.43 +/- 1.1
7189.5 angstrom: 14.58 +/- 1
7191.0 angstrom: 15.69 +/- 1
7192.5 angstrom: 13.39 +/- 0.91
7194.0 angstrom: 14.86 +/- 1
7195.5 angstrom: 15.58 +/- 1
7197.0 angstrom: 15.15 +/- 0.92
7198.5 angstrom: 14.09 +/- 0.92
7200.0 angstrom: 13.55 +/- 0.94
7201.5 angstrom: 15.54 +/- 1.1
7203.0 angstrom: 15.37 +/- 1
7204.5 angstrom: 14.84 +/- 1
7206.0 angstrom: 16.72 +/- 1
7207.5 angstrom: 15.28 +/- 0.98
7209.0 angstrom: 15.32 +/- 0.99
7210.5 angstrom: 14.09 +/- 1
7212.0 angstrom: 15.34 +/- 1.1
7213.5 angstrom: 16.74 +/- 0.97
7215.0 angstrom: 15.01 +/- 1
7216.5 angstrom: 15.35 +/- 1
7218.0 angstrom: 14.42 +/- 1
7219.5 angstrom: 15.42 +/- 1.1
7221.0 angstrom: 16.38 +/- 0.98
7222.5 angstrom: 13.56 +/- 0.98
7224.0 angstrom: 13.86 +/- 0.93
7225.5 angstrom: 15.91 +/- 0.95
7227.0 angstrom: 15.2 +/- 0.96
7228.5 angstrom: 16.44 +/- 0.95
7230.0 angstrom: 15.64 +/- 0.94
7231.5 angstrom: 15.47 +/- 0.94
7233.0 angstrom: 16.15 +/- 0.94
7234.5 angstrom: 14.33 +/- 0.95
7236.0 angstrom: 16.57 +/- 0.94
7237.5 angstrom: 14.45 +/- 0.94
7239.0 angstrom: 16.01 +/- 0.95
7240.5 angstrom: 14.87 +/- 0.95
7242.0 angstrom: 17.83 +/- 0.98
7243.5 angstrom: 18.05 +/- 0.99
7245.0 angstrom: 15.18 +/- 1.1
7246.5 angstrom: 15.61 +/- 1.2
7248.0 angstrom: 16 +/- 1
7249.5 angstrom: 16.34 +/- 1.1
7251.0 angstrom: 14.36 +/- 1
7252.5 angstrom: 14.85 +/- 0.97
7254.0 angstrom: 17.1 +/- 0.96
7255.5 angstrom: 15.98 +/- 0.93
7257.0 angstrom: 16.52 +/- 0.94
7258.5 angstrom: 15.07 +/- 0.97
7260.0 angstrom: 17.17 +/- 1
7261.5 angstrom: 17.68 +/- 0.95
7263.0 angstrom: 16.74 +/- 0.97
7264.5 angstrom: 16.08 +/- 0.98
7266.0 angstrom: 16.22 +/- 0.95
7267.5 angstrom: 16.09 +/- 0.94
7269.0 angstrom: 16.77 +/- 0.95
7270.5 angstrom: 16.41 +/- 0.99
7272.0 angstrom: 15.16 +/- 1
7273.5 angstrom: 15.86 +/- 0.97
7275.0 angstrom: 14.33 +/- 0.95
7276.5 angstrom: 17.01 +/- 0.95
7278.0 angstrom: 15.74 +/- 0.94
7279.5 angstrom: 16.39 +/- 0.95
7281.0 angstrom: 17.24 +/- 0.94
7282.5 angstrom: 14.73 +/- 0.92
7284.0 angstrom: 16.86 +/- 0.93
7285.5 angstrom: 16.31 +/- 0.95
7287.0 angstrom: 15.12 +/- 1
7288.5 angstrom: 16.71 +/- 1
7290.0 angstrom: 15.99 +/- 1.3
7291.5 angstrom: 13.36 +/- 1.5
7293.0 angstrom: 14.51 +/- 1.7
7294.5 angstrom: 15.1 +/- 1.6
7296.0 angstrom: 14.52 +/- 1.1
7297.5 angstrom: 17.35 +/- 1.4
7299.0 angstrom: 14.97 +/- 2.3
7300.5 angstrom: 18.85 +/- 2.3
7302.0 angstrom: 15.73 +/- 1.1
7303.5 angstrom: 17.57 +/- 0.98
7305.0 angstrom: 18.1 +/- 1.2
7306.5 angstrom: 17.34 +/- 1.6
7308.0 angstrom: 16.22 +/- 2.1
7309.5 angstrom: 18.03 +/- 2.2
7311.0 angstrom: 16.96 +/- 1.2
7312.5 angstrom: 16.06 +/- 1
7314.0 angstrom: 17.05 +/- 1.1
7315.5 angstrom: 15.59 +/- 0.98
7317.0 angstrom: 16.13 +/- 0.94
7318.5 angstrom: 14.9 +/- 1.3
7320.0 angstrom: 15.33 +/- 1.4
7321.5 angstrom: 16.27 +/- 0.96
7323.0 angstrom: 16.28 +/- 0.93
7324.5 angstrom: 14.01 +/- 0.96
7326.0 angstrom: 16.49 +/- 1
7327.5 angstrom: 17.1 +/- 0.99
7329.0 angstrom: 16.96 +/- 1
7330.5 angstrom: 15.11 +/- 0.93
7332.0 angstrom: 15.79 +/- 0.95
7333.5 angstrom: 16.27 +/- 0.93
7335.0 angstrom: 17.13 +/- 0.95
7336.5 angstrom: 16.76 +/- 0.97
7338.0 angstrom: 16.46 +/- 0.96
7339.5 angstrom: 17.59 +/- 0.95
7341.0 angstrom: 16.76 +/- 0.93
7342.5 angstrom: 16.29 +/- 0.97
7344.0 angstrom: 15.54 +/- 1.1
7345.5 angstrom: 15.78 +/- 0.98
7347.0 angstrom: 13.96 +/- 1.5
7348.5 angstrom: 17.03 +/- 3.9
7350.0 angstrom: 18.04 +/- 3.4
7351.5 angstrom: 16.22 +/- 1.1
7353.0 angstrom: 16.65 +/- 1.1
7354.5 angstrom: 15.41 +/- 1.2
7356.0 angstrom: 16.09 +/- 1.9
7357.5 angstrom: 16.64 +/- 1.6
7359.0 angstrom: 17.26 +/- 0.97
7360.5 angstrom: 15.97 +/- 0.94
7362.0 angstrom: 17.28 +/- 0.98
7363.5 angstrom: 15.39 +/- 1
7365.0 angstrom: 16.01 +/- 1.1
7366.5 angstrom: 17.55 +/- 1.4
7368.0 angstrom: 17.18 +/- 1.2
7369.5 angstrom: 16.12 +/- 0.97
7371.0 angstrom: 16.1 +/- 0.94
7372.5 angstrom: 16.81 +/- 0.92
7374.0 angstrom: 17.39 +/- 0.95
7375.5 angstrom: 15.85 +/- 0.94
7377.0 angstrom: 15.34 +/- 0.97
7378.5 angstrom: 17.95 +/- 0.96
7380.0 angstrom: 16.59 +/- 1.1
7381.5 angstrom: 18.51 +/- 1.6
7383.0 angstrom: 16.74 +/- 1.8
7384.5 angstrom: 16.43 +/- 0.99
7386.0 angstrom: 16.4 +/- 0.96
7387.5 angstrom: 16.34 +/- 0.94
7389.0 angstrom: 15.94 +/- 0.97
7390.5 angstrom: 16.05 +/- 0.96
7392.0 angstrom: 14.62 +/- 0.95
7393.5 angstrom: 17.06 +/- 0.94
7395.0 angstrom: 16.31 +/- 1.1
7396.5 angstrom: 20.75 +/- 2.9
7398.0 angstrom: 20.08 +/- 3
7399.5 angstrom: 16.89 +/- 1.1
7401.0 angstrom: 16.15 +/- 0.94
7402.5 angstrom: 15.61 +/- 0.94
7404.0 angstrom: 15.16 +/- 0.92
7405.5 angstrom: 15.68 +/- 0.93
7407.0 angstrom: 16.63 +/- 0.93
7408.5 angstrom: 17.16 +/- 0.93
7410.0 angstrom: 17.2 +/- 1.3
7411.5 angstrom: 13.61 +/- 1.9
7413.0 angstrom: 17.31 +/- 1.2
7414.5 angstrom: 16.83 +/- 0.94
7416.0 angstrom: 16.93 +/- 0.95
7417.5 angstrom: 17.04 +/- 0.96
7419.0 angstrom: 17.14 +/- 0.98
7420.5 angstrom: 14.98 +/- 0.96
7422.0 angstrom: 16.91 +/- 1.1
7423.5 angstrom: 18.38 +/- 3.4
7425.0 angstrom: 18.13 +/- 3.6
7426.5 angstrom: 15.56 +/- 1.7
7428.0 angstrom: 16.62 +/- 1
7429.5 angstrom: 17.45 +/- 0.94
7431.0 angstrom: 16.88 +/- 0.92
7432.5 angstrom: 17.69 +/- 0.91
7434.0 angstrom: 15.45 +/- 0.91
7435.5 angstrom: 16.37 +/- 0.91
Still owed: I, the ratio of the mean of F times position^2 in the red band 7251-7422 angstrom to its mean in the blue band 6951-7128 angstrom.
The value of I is 1.08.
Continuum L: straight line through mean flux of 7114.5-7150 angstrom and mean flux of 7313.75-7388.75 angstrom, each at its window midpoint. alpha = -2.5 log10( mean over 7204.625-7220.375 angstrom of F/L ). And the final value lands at 0.016 mag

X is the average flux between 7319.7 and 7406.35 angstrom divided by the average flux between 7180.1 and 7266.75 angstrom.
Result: 1.07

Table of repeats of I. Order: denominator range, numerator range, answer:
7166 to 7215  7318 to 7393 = 1.15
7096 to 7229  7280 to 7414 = 1.14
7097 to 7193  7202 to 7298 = 1.07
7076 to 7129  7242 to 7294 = 1.09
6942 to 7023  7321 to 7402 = 1.09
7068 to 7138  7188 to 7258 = 1.03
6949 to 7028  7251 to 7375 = 1.05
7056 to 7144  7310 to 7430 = 1.16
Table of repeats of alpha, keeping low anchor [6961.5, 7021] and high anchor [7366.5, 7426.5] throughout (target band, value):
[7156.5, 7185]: 0.129 mag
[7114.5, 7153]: 0.117 mag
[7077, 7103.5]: 0.102 mag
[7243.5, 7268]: 0.047 mag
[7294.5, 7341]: 0.024 mag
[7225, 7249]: 0.066 mag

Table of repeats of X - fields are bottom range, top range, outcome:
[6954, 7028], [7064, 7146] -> 0.90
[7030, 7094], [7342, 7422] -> 1.03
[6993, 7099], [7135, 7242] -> 0.93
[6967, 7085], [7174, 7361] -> 0.95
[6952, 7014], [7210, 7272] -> 0.92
